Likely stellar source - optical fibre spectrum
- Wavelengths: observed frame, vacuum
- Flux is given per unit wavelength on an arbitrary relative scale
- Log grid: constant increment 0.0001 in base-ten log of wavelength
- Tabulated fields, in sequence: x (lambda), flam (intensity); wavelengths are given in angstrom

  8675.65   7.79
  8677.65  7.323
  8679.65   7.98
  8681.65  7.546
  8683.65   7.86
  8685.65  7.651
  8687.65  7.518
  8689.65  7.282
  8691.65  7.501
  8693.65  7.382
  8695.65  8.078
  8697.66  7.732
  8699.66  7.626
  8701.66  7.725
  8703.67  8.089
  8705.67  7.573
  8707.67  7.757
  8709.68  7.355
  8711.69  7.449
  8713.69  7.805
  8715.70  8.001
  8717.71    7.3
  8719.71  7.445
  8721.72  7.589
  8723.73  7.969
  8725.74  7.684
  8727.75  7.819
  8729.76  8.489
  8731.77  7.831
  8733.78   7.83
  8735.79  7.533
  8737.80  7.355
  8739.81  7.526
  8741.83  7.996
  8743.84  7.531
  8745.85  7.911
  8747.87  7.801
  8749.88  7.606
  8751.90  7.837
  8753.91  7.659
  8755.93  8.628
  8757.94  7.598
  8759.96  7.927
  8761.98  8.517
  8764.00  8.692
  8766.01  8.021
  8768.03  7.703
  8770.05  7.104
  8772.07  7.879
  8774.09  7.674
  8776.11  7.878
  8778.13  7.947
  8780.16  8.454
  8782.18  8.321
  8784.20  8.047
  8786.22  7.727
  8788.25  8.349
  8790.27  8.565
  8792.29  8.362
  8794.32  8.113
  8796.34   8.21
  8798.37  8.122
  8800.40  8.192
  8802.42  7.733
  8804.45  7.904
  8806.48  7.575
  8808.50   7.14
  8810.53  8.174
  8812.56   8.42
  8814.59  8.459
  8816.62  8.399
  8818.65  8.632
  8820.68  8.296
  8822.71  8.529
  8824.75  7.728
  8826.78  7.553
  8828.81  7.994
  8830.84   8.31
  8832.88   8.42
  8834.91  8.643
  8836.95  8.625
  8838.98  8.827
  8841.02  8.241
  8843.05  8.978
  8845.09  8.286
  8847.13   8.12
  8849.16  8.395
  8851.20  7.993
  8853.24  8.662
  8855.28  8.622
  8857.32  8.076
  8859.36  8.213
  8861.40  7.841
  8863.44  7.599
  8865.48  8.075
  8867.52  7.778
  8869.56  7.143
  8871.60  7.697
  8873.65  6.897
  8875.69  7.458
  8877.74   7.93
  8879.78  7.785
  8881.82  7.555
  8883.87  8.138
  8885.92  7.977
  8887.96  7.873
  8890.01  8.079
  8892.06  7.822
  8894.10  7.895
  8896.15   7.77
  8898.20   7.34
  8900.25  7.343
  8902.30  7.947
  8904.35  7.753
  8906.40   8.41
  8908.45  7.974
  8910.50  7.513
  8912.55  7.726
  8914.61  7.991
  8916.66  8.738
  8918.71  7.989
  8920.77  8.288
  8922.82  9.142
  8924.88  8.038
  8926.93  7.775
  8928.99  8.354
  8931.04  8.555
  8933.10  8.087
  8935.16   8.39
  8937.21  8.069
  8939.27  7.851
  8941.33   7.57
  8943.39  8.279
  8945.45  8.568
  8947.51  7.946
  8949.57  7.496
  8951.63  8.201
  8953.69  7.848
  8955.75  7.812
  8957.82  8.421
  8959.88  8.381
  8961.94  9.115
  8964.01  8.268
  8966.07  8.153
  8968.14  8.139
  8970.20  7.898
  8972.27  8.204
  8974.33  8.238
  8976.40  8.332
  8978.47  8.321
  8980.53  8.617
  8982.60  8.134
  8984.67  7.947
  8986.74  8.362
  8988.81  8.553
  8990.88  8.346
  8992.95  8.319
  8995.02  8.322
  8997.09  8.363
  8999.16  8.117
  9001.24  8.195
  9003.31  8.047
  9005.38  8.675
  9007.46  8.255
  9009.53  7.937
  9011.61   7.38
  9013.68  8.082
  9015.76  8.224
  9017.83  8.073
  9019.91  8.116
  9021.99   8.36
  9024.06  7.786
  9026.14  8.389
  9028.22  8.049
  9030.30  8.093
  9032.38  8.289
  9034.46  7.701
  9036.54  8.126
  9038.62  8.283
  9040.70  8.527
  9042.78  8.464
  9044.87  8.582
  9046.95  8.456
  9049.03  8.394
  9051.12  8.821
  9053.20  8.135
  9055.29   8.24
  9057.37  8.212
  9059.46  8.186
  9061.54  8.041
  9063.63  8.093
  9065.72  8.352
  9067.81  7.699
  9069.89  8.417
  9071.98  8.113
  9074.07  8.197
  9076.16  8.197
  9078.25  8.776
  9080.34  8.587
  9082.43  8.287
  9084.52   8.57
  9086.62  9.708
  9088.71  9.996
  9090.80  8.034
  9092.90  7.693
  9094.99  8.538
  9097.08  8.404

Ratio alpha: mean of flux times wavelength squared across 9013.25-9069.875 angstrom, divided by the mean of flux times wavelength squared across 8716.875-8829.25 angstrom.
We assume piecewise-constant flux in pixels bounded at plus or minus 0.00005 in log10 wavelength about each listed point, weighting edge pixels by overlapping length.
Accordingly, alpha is 1.1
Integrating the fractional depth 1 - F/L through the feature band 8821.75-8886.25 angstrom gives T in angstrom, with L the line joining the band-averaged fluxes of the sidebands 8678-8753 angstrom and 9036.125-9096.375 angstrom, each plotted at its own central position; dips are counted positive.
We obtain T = -0.71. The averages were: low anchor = 7.7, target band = 8.06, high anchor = 8.41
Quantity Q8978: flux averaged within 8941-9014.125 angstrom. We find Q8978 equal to 8.2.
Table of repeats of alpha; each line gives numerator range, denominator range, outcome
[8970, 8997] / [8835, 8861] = 1.02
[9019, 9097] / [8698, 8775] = 1.15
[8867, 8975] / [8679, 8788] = 1.07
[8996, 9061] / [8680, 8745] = 1.15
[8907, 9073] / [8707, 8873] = 1.07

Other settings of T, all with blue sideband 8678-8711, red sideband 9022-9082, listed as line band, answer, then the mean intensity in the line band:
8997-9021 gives 0.2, 8.11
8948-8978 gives -0.2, 8.18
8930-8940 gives -0.2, 8.21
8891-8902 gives 0.5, 7.66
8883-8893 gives 0.0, 7.97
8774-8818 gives -1.5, 8.09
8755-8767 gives -0.7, 8.23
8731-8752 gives 0.1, 7.7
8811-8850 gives -2.3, 8.36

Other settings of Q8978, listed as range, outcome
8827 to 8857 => 8.4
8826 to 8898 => 8.03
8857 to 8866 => 7.95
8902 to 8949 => 8.13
